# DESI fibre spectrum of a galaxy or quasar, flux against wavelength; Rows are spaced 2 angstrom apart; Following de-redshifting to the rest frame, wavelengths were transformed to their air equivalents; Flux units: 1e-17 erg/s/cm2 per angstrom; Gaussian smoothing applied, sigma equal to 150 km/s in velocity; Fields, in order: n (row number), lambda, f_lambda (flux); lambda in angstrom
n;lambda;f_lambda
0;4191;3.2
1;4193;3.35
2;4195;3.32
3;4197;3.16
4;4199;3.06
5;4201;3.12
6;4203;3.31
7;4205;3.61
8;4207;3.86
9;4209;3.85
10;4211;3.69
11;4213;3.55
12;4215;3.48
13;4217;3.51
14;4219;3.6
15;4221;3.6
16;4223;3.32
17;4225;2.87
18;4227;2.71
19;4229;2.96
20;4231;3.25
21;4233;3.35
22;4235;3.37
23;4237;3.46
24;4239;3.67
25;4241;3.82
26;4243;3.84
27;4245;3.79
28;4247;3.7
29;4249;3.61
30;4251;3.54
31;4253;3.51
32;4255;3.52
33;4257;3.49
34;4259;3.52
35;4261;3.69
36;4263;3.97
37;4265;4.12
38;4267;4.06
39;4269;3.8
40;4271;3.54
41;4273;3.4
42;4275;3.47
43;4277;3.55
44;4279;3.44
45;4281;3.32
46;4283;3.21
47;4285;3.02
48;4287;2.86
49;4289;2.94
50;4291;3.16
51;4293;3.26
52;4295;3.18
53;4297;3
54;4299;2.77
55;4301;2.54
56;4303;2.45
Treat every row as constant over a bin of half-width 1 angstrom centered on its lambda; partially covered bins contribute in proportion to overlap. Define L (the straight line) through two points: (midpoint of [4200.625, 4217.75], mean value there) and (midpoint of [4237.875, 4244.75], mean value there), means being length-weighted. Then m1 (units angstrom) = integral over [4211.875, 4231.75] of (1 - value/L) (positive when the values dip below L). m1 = 2.0 angstrom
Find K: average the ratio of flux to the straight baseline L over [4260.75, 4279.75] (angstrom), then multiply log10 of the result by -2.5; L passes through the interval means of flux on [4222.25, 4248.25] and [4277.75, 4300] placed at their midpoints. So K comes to -0.16 mag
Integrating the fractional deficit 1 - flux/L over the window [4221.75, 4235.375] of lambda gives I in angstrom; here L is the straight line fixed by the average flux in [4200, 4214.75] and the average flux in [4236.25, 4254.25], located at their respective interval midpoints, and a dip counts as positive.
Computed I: 1.9 angstrom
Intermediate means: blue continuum 3.57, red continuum 3.66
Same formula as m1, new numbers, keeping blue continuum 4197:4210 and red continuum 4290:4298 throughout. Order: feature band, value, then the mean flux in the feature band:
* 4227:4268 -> -3.6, 3.59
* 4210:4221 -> -0.5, 3.57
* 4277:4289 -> 0.0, 3.18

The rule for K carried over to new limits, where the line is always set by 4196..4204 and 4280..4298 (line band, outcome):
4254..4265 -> -0.18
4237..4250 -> -0.18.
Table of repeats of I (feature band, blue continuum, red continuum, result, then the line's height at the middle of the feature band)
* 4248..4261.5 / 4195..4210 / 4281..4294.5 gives -1.4 angstrom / 3.22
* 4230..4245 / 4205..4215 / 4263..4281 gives 0.5 angstrom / 3.69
